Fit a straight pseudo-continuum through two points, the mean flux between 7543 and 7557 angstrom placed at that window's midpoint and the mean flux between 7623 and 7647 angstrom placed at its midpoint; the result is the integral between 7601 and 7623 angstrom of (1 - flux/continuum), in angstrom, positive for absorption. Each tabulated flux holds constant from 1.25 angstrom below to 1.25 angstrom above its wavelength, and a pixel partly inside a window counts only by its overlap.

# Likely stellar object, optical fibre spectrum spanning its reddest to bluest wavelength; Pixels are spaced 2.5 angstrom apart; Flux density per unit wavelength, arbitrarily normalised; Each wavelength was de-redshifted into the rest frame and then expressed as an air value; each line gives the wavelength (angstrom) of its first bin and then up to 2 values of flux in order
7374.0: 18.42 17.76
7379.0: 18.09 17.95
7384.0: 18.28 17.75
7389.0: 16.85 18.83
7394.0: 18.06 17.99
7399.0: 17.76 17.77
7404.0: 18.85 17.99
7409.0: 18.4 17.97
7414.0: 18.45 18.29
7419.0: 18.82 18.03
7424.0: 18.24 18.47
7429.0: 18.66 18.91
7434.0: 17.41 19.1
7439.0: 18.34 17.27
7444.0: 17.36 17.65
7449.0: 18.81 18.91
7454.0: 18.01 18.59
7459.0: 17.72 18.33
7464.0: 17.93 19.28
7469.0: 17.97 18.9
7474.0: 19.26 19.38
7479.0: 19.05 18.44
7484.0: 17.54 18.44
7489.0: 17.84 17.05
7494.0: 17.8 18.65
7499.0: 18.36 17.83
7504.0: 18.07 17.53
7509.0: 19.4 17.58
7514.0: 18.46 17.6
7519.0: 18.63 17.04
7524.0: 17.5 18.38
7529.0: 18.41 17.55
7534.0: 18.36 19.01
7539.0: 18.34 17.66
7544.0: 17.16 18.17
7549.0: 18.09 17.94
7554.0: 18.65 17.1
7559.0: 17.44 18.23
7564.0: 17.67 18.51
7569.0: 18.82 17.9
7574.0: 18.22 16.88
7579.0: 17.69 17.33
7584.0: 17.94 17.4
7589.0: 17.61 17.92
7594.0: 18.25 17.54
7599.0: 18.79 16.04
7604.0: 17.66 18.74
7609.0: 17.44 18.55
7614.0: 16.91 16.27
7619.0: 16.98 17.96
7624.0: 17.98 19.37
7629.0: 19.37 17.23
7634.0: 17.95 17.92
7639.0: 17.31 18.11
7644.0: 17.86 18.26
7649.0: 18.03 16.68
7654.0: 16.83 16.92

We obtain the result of 0.8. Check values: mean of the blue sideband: 17.9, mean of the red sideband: 18.1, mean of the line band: 17.4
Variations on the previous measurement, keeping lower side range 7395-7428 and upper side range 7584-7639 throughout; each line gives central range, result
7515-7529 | 0.1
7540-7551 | 0.1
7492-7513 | -0.1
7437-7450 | 0.2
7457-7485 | -0.7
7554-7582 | 0.1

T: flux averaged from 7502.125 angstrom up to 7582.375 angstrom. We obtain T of 18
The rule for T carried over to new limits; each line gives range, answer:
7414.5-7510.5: 18.3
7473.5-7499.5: 18.3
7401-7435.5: 18.3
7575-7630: 17.8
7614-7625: 17.2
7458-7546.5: 18.2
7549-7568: 18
